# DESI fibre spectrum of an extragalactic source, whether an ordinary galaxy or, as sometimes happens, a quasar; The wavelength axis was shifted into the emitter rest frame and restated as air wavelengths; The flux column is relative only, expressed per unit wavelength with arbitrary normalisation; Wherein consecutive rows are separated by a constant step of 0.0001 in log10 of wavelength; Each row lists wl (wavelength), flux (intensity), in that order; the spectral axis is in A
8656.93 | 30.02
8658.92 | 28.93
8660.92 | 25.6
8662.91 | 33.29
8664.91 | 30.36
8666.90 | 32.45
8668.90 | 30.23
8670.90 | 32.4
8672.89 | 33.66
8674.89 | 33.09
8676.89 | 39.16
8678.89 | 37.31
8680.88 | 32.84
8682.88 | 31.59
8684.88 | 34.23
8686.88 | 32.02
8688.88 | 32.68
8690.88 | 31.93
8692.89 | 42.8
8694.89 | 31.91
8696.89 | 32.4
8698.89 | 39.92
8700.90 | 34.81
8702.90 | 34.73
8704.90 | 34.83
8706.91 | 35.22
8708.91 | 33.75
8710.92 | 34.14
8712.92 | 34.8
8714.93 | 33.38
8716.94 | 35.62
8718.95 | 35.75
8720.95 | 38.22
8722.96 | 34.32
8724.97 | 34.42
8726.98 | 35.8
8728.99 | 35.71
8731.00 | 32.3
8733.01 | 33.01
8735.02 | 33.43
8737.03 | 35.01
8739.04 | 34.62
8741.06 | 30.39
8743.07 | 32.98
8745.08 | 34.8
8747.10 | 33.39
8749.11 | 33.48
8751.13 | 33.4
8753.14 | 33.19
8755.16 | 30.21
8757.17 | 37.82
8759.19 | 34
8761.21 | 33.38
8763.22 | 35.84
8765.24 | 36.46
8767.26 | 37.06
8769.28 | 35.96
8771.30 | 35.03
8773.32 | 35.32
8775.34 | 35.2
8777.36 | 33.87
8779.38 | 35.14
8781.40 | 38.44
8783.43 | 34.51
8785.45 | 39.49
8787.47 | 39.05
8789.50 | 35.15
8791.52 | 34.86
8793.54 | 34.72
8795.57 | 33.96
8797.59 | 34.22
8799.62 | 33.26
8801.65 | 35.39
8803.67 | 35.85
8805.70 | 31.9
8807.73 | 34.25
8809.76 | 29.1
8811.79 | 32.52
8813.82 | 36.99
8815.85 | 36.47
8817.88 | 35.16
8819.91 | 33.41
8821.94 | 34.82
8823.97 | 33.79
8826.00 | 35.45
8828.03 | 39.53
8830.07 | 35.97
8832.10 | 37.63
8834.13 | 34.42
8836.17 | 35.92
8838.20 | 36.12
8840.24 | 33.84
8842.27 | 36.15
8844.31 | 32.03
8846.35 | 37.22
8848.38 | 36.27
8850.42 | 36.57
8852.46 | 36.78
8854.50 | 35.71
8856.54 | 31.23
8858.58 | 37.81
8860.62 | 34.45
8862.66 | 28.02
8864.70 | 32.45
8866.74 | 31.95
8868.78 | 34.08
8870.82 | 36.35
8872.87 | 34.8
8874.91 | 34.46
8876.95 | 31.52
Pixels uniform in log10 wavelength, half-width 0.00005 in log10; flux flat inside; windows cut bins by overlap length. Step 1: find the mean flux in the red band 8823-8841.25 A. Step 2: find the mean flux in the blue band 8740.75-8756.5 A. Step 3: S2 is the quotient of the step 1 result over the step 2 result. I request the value 1.09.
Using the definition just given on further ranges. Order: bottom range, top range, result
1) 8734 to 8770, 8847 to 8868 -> 1.00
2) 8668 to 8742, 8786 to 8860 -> 1.02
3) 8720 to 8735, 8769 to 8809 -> 1.01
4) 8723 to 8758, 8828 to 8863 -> 1.05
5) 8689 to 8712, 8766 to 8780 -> 1.01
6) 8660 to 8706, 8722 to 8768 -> 1.01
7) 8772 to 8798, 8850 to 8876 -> 0.96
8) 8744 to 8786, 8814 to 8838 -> 1.02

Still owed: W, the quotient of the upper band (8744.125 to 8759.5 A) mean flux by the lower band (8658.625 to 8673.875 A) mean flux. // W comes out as 1.1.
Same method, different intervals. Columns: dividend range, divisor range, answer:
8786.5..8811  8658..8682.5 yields 1.06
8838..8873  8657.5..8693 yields 1.05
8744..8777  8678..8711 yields 1.00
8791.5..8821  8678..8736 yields 0.99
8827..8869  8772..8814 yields 1.00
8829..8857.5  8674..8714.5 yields 1.02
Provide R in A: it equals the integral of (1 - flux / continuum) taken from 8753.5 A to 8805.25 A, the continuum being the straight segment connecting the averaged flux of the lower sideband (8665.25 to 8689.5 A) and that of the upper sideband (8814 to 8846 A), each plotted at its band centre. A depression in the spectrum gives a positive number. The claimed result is -0.8 A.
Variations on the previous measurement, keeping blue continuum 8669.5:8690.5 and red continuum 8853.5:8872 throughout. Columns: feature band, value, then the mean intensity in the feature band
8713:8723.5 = -0.53 A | 35.4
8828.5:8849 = -1.25 A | 35.7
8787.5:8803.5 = -0.58 A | 34.9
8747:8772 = -0.67 A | 34.6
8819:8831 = -0.68 A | 35.5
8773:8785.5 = -0.78 A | 35.8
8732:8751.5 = 0.15 A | 33.4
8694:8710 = -0.46 A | 34.7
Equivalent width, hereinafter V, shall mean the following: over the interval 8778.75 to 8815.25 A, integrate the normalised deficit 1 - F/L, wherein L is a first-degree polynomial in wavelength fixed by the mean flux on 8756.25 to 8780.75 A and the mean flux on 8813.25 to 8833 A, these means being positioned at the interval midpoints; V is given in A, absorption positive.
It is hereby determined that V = 0.75 A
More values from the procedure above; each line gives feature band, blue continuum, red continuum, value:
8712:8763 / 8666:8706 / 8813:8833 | 1.04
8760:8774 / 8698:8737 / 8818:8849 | -0.15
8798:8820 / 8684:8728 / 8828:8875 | 0.53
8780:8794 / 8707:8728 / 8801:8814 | -1.17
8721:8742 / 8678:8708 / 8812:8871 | 0.37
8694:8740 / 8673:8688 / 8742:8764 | -0.88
